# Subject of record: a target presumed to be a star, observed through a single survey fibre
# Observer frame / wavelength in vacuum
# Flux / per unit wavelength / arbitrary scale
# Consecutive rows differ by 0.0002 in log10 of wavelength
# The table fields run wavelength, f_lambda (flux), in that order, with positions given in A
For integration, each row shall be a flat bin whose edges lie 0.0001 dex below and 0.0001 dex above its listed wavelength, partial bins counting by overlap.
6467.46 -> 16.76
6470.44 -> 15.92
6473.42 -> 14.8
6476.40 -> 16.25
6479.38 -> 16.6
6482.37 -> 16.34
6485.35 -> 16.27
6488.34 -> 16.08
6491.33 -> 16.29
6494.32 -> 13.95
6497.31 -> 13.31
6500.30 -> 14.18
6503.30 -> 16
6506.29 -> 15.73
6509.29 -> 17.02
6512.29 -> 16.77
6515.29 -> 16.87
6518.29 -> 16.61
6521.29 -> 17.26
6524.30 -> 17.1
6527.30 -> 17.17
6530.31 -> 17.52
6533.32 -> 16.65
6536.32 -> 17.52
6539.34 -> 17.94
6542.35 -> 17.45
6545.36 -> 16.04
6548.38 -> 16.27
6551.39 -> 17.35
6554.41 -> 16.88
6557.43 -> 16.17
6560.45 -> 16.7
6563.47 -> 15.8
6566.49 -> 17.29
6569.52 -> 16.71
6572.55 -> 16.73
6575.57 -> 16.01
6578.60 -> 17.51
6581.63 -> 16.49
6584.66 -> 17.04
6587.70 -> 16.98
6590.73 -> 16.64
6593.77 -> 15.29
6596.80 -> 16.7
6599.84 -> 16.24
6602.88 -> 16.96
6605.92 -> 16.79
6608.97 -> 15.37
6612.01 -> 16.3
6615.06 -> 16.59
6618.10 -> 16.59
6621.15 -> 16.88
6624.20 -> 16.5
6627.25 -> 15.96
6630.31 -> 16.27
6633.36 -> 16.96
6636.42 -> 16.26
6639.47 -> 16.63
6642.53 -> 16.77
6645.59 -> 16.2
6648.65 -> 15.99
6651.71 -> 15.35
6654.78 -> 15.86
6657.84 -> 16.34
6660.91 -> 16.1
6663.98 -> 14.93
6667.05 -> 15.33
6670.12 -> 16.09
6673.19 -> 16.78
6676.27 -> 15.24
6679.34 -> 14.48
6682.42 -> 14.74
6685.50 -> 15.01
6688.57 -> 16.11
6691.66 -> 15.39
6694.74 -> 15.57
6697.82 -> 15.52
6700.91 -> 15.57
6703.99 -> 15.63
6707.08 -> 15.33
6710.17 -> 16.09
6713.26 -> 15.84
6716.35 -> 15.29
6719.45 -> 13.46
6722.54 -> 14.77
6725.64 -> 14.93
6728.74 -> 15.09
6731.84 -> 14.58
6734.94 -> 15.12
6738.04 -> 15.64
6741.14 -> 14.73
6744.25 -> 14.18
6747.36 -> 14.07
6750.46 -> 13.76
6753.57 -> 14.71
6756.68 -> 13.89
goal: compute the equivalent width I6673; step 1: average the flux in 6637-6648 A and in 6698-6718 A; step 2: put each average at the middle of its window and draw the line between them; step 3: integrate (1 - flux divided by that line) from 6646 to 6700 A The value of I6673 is 1.6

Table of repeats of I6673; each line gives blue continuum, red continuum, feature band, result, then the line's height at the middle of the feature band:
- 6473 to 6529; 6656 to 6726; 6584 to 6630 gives -2.15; 15.7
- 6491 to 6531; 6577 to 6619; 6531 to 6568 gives -1.28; 16.3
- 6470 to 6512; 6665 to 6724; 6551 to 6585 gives -2.50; 15.5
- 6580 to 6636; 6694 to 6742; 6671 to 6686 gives 0.34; 15.7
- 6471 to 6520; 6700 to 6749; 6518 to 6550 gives -2.81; 15.7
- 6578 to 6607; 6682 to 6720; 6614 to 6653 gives -0.50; 16.2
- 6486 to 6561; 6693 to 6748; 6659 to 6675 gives -0.40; 15.5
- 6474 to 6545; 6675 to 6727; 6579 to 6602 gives -0.95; 15.9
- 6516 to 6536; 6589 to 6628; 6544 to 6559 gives 0.28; 16.9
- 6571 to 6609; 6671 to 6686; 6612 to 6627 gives -0.38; 16.1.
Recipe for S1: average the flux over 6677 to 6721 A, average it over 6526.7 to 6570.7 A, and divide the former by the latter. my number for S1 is 0.91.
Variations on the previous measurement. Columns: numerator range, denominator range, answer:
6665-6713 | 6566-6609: 0.94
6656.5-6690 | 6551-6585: 0.93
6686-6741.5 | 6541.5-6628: 0.92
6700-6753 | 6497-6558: 0.90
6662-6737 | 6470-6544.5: 0.94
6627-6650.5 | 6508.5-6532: 0.96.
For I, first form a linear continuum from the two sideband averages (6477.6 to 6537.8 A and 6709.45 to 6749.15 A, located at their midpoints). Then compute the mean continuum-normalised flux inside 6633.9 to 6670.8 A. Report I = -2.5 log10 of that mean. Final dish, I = -0.05 mag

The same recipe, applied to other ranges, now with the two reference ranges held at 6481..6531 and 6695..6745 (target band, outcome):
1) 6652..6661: -0.04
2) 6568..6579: -0.06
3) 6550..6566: -0.05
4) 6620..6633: -0.06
